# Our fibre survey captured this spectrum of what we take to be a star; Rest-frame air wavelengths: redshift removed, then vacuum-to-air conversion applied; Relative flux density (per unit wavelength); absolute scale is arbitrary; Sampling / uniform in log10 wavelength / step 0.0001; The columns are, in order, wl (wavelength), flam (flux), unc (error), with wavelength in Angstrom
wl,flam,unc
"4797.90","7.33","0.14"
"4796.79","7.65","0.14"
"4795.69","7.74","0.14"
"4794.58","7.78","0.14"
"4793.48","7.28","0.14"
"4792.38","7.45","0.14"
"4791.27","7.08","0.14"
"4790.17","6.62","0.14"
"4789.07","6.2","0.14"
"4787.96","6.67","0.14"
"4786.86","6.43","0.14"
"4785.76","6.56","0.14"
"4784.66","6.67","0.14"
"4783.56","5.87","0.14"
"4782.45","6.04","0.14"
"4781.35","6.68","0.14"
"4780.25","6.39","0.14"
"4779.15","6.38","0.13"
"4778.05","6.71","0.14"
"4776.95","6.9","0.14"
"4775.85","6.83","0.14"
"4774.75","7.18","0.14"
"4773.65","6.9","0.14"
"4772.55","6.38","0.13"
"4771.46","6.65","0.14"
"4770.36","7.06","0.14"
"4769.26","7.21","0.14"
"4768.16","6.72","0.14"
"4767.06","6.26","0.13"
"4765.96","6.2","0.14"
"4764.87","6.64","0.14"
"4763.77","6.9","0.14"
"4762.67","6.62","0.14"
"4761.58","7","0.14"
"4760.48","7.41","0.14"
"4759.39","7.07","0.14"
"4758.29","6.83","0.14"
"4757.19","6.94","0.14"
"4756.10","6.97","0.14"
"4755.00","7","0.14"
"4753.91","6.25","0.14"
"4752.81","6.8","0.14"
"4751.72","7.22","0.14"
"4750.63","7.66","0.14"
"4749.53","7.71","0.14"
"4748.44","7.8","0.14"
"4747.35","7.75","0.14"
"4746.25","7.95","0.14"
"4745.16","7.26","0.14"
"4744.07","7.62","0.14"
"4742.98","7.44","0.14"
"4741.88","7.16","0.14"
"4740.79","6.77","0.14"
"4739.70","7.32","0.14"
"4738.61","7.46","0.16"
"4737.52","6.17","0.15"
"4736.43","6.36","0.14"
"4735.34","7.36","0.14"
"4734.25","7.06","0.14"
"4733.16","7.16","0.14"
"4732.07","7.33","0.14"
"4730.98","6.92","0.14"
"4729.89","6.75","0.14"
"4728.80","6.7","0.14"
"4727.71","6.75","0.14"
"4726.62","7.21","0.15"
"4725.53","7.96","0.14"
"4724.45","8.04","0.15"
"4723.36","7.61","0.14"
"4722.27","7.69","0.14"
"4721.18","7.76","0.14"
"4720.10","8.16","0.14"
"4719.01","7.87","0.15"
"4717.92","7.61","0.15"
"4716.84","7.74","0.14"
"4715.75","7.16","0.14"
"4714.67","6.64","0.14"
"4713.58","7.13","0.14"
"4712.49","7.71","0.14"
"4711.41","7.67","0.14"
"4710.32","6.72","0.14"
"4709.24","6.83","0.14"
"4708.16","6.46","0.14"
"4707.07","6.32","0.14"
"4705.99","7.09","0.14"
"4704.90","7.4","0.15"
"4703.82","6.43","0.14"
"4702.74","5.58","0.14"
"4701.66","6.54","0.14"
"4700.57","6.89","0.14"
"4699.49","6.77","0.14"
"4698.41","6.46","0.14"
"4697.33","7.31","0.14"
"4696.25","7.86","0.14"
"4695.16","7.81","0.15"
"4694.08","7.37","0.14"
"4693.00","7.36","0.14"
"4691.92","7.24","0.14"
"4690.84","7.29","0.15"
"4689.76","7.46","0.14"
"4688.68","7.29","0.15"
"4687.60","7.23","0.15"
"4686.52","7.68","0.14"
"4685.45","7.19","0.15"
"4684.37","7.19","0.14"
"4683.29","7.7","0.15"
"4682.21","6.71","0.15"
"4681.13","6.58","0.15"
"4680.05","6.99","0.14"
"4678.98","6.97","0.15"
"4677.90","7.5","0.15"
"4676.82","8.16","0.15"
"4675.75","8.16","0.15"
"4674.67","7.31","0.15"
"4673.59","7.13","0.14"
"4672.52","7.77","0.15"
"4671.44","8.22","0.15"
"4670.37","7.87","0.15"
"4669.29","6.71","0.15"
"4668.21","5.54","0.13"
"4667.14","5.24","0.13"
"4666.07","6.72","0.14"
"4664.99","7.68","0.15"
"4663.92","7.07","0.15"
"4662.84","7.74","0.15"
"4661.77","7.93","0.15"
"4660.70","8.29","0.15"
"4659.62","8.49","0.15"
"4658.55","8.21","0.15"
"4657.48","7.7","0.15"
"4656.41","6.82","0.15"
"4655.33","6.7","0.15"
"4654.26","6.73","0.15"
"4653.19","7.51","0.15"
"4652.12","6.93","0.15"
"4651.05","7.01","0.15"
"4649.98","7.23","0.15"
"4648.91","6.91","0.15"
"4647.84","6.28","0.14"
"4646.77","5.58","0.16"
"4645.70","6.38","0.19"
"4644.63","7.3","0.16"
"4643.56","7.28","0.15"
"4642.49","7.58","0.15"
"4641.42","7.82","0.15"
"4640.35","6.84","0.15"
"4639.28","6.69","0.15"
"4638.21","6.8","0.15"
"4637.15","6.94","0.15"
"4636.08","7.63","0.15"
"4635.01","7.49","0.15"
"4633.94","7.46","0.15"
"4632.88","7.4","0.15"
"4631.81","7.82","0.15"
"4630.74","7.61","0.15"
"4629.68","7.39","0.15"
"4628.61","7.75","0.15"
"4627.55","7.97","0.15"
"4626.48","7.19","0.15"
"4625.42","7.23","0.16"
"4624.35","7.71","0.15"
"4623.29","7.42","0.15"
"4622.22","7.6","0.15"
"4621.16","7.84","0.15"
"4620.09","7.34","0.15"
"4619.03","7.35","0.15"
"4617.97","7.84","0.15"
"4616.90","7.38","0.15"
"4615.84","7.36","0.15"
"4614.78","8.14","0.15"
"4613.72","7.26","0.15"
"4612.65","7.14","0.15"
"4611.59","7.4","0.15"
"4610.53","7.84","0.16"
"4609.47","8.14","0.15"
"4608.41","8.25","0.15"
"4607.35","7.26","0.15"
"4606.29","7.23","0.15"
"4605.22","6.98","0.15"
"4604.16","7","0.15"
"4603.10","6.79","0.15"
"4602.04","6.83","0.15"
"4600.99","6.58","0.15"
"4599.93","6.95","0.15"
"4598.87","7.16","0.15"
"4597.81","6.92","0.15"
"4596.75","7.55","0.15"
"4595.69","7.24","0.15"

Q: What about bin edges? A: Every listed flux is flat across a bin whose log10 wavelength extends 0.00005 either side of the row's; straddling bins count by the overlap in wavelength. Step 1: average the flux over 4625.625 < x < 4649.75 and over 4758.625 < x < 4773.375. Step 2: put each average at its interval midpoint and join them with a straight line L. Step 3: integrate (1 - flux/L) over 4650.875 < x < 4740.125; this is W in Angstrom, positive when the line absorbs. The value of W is -2.7 Angstrom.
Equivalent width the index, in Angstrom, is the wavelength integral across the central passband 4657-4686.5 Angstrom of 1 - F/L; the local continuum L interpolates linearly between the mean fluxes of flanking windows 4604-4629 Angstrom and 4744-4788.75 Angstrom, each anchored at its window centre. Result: -0.3 Angstrom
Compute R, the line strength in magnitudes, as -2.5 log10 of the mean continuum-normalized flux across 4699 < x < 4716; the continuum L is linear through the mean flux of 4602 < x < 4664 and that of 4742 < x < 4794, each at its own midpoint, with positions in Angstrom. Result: 0.04 mag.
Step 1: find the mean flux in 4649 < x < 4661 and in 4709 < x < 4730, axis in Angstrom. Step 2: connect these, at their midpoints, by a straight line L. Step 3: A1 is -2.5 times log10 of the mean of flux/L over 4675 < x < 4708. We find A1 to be 0.04 mag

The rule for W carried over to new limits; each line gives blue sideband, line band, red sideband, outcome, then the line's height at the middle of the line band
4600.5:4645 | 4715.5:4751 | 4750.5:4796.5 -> -2.05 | 6.97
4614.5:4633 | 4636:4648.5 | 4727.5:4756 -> 1.01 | 7.5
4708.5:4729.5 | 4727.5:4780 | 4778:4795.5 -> 0.40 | 7.04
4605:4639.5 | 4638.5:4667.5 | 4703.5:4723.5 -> 1.06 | 7.41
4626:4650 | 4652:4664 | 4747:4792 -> -0.71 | 7.13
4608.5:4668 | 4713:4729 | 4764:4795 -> -1.21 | 6.96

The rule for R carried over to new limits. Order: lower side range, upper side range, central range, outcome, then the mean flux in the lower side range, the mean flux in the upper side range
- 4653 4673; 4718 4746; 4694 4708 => 0.064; 7.31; 7.29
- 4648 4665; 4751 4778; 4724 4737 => -0.017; 7.4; 6.84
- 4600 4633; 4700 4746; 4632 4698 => 0.009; 7.45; 7.14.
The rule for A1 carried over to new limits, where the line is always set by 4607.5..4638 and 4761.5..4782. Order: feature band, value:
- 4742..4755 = -0.08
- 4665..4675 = 0.05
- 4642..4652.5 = 0.09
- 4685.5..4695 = -0.03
